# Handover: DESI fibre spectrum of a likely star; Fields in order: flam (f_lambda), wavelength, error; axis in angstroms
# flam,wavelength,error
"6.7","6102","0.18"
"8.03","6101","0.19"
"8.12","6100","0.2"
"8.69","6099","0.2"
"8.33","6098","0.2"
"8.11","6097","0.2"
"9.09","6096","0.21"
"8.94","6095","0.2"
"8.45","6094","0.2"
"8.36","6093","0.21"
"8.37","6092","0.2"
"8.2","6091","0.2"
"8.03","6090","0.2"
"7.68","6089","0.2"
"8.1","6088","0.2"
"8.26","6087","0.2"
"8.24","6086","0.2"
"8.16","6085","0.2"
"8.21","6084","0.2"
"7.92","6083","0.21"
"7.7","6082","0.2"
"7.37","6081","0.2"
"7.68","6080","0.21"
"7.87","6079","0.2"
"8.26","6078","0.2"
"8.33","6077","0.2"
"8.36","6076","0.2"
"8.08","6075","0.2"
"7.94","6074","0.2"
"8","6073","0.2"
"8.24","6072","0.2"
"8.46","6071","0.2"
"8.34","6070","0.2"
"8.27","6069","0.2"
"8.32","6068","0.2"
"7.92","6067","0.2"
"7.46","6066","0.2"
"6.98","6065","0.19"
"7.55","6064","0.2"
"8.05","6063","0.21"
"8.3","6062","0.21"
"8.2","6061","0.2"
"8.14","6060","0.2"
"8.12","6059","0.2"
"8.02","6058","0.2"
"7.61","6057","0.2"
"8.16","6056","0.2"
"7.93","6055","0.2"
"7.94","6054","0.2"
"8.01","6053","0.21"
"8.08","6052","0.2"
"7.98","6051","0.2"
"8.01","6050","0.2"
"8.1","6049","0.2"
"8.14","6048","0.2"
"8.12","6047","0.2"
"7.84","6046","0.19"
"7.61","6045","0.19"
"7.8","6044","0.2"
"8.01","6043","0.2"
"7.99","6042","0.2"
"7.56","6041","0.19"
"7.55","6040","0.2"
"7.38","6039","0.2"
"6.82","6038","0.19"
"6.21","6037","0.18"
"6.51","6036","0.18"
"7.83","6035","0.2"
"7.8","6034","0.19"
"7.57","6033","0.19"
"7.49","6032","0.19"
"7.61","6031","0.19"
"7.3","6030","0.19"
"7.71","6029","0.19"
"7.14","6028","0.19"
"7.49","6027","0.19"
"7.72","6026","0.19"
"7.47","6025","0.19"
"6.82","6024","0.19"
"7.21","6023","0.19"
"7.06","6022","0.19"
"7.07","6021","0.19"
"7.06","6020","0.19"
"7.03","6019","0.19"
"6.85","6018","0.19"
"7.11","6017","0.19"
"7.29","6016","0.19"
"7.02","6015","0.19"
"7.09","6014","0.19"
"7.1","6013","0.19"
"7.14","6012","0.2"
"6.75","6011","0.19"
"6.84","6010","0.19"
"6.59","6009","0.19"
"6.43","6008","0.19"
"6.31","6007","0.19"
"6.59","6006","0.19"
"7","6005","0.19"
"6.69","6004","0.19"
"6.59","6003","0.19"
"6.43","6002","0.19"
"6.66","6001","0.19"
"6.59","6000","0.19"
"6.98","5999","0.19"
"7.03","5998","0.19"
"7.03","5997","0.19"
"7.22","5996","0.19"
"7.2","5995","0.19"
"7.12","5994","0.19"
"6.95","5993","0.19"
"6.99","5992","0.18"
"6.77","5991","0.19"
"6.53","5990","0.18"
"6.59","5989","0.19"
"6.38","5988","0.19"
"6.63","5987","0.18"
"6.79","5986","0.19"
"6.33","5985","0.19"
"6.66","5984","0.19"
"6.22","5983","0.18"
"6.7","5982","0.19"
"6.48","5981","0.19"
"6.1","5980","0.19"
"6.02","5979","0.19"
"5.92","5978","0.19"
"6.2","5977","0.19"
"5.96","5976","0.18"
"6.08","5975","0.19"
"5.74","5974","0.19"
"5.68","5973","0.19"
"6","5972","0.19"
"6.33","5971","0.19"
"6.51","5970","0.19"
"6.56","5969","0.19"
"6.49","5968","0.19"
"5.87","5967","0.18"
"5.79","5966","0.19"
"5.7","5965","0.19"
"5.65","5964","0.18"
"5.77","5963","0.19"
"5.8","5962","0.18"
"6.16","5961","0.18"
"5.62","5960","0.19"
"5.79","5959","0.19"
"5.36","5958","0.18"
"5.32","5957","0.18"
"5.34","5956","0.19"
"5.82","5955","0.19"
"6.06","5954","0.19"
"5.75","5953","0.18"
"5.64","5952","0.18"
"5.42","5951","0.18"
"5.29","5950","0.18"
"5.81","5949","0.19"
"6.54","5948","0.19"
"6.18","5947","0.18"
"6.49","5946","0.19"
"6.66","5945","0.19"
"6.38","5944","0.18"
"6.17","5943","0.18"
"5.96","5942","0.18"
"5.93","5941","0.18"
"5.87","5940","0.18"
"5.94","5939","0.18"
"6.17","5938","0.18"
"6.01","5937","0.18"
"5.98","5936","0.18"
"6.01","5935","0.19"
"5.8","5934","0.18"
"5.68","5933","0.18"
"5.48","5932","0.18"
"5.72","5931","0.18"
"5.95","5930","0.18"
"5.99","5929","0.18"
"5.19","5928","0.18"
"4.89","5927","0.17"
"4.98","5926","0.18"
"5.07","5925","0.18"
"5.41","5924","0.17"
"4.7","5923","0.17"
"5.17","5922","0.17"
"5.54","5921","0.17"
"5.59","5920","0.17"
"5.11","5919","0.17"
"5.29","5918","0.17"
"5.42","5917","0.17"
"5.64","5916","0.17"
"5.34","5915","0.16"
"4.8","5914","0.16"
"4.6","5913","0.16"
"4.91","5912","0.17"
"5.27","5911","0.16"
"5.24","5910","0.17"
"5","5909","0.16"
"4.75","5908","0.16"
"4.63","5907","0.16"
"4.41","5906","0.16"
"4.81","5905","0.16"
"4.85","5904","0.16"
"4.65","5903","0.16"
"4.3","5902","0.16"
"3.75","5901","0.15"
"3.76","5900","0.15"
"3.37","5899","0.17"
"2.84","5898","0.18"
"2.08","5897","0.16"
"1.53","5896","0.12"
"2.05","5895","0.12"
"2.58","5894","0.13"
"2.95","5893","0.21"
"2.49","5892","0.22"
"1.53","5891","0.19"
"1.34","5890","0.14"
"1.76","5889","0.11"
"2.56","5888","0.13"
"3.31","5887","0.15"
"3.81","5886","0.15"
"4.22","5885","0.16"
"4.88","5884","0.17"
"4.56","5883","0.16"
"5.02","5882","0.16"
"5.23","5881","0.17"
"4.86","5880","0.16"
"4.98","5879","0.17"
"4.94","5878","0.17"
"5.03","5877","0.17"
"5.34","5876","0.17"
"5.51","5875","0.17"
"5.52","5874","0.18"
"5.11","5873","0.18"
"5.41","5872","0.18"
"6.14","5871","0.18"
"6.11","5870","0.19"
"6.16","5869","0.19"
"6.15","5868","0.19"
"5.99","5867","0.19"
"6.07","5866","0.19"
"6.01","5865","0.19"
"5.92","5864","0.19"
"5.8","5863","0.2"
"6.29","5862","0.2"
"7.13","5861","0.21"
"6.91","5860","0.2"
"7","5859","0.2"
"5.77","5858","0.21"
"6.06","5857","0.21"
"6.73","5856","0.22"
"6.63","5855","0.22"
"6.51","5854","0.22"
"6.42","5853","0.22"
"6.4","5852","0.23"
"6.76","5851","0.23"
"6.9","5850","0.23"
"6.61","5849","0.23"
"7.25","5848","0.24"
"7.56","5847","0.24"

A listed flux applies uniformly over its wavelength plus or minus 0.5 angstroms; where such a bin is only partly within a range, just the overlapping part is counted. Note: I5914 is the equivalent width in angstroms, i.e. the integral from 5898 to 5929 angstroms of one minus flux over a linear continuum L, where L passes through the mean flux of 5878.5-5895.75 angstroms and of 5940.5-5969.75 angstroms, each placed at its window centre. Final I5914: -3.5 angstroms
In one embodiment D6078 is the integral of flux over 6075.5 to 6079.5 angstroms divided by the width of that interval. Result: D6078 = 8.21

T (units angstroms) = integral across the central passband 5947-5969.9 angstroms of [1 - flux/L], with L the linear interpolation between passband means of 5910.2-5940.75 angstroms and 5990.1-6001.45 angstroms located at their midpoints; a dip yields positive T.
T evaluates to 1.2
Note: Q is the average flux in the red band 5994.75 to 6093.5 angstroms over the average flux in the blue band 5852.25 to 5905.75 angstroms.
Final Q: 1.60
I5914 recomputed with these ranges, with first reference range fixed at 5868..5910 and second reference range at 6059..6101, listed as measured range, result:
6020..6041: -0.6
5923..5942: -2.3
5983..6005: -1.5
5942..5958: -1.5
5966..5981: -0.5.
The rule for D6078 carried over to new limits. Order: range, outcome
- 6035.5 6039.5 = 6.73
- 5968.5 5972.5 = 6.35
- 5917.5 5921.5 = 5.38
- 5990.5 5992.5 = 6.88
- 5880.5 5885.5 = 4.78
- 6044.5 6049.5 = 7.96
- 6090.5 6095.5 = 8.46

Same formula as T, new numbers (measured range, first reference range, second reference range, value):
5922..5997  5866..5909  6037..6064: -2.8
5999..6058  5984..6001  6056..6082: 0.5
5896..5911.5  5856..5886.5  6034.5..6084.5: 4.8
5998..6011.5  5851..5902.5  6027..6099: 0.5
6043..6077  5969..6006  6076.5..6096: -1.3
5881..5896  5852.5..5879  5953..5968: 7.2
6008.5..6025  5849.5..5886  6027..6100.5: 0.9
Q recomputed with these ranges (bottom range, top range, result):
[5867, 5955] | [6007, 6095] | 1.56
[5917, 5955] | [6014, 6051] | 1.30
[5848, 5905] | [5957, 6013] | 1.31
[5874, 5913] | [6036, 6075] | 1.99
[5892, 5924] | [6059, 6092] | 1.85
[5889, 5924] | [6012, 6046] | 1.78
